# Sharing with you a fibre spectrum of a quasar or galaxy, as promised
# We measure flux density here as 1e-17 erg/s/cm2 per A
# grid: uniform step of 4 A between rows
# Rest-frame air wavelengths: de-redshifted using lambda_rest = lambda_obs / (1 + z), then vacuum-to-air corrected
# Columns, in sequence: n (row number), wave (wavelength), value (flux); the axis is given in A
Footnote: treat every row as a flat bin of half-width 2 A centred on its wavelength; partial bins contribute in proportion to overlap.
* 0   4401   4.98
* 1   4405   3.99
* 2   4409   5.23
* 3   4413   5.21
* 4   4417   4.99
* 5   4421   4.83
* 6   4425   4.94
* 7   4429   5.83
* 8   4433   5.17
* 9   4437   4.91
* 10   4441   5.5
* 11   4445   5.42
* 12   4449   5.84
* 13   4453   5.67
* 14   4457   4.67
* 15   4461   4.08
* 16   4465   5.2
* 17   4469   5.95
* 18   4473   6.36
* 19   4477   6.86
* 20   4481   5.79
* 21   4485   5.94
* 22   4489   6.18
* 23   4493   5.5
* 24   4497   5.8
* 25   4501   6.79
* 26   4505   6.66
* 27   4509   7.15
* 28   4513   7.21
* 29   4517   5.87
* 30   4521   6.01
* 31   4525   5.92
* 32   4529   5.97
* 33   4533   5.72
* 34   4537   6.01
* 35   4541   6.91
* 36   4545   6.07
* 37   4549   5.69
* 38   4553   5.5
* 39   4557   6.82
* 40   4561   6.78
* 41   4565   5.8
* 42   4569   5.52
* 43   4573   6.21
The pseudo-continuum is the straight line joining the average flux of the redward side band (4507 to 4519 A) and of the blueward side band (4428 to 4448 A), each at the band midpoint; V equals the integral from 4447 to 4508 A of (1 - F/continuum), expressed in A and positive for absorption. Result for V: 2.6 A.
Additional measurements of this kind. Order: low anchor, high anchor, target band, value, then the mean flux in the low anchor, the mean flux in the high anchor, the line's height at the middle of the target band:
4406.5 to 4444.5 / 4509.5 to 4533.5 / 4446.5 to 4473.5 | 1.0 A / 5.17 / 6.21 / 5.54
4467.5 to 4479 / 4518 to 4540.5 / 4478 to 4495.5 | 1.1 A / 6.41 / 5.99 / 6.31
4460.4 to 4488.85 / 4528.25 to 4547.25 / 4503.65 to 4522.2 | -1.8 A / 5.85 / 6.14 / 6.03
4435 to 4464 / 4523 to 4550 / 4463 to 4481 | -2.2 A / 5.16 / 6.05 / 5.39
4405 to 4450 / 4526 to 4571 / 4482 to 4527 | -4.0 A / 5.19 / 6.07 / 5.75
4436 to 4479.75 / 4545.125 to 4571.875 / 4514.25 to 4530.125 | -0.4 A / 5.51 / 6.03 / 5.84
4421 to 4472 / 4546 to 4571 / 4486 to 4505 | -1.8 A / 5.27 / 6.02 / 5.6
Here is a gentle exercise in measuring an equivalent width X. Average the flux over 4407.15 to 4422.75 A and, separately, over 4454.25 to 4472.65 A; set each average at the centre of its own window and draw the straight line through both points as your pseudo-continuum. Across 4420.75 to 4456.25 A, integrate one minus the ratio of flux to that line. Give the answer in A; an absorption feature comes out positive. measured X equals -1.7 A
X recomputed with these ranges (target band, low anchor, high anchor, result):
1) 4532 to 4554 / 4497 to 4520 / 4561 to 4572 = 0.7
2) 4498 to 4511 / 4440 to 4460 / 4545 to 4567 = -2.4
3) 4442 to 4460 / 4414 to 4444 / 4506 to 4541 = 0.3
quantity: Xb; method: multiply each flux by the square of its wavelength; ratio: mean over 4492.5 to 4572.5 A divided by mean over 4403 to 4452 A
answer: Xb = 1.26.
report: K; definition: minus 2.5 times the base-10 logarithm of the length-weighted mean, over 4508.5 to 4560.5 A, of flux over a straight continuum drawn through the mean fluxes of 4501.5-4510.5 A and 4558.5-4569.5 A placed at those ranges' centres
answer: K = 0.05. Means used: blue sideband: 6.87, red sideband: 6.14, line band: 6.21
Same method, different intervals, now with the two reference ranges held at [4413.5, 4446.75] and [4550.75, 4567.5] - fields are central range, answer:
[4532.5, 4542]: -0.03 mag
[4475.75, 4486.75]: -0.10 mag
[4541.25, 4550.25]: 0.00 mag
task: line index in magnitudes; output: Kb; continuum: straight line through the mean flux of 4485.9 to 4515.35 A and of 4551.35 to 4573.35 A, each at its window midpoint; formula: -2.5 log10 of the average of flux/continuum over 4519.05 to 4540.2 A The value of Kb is 0.05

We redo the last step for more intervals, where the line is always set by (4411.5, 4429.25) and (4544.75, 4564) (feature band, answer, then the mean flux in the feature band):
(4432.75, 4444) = 0.00 mag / 5.22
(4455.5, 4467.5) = 0.15 mag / 4.7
